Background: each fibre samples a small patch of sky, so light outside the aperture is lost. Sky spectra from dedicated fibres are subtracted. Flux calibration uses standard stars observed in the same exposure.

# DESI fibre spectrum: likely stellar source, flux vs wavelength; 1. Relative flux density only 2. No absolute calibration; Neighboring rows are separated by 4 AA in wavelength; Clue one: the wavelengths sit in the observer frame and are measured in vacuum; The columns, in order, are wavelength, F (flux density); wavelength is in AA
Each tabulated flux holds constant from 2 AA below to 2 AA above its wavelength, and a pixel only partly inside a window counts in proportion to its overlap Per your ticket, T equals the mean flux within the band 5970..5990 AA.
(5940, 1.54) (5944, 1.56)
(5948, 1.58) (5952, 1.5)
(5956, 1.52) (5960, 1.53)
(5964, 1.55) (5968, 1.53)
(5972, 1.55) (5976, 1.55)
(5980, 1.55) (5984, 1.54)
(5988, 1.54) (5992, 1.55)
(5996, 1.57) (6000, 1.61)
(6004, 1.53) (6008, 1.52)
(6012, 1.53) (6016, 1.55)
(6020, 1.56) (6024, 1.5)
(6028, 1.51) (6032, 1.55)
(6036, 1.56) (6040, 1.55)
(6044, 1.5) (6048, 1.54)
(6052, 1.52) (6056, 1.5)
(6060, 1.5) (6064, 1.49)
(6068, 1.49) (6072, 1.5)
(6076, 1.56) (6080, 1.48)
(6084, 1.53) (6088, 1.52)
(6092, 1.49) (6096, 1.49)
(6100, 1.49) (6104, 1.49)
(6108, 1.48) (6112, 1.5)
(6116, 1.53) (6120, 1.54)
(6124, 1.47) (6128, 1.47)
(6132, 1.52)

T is 1.55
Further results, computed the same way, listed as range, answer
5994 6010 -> 1.56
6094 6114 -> 1.49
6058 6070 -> 1.49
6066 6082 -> 1.51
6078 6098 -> 1.5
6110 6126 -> 1.51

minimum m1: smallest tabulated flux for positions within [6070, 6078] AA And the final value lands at 1.5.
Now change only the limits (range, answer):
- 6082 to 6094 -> 1.49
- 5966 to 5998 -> 1.53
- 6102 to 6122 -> 1.48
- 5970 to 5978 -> 1.55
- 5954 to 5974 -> 1.52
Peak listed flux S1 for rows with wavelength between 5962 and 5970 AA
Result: 1.55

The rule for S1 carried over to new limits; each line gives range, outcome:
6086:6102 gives 1.52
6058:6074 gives 1.5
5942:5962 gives 1.58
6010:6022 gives 1.56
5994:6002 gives 1.61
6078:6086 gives 1.53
